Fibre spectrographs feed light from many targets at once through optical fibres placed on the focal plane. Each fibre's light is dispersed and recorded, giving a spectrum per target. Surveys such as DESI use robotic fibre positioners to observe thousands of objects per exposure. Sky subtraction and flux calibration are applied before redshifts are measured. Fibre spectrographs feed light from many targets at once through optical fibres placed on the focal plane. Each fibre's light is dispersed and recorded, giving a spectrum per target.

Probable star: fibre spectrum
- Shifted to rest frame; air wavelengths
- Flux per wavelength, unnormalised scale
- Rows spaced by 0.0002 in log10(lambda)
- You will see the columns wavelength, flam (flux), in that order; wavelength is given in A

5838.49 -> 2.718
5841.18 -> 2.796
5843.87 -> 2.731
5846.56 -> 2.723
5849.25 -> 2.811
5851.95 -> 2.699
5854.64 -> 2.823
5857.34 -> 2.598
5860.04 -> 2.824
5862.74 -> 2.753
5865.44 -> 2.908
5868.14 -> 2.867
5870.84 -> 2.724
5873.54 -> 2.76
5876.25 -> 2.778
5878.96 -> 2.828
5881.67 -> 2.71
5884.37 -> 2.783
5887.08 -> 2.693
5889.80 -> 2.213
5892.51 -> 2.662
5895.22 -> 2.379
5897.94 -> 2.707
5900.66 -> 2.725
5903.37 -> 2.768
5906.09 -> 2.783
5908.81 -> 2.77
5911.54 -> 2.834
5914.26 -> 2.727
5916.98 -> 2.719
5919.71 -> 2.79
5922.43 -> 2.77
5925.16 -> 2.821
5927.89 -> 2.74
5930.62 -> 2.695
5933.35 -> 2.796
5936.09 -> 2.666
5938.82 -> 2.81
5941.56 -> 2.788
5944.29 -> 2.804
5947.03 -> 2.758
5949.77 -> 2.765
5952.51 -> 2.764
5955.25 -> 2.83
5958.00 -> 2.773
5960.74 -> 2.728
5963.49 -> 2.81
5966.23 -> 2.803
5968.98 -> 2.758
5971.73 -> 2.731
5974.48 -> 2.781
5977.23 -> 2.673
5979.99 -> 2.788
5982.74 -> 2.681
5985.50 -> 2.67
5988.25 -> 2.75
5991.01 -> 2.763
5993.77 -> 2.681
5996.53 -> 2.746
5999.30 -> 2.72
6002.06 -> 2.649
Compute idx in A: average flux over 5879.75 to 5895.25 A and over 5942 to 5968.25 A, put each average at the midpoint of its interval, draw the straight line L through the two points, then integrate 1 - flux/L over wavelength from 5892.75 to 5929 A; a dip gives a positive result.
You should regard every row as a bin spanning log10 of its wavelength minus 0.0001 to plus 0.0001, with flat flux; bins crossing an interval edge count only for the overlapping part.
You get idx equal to -0.9 A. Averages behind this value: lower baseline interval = 2.6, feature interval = 2.73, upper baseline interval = 2.78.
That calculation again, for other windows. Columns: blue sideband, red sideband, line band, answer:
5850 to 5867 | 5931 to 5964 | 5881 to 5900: 1.2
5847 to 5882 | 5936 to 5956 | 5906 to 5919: 0.1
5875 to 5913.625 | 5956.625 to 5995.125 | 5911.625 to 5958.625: -0.9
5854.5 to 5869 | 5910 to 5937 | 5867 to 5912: 1.2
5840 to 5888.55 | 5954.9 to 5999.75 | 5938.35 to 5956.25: -0.2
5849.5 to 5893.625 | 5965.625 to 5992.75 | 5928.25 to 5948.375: -0.2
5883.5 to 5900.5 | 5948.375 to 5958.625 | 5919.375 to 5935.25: -0.4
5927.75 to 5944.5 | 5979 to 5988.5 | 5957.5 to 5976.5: -0.2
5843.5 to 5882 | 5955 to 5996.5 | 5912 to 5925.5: 0.0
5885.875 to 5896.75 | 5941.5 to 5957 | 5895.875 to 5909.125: -1.0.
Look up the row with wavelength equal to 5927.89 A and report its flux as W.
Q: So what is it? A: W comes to 2.74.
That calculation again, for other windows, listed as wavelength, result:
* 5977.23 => 2.673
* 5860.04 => 2.824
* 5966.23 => 2.803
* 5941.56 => 2.788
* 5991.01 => 2.763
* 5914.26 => 2.727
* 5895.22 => 2.379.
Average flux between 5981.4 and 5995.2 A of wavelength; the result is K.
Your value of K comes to 2.71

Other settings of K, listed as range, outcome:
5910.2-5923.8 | 2.77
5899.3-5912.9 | 2.78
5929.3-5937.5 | 2.72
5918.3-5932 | 2.76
